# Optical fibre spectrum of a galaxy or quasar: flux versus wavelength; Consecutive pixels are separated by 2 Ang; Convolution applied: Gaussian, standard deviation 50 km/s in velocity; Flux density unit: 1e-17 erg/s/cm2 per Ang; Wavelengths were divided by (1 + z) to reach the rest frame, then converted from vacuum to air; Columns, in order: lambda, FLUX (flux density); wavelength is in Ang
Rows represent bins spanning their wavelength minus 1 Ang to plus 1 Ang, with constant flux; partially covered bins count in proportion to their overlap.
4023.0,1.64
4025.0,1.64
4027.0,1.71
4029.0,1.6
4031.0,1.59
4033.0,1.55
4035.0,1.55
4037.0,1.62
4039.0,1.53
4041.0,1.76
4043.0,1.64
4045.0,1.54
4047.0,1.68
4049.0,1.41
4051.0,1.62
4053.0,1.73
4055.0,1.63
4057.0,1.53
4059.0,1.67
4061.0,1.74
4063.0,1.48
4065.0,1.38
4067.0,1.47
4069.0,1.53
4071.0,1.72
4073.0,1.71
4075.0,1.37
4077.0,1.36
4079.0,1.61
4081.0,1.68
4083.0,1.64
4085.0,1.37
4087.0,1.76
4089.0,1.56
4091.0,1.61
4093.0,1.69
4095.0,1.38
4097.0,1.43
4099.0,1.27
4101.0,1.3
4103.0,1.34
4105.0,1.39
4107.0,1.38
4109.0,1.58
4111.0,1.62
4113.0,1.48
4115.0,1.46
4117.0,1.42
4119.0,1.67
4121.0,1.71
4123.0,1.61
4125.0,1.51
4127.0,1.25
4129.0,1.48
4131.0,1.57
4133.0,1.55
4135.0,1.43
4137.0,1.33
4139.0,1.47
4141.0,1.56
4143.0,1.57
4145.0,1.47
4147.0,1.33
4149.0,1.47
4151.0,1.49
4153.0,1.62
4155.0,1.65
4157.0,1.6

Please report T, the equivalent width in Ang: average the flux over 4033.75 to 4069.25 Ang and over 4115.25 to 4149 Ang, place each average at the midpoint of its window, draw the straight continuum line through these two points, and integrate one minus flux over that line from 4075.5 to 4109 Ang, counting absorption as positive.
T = 1.1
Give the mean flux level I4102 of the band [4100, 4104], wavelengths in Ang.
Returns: 1.32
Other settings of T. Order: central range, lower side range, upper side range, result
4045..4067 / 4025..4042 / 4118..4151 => 0.14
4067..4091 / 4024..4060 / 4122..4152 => -0.21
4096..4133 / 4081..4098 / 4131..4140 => 0.79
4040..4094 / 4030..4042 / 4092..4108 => -3.16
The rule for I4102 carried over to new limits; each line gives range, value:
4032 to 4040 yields 1.56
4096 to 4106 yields 1.35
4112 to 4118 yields 1.45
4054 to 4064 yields 1.61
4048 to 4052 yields 1.52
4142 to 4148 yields 1.46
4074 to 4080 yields 1.45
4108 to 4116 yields 1.54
